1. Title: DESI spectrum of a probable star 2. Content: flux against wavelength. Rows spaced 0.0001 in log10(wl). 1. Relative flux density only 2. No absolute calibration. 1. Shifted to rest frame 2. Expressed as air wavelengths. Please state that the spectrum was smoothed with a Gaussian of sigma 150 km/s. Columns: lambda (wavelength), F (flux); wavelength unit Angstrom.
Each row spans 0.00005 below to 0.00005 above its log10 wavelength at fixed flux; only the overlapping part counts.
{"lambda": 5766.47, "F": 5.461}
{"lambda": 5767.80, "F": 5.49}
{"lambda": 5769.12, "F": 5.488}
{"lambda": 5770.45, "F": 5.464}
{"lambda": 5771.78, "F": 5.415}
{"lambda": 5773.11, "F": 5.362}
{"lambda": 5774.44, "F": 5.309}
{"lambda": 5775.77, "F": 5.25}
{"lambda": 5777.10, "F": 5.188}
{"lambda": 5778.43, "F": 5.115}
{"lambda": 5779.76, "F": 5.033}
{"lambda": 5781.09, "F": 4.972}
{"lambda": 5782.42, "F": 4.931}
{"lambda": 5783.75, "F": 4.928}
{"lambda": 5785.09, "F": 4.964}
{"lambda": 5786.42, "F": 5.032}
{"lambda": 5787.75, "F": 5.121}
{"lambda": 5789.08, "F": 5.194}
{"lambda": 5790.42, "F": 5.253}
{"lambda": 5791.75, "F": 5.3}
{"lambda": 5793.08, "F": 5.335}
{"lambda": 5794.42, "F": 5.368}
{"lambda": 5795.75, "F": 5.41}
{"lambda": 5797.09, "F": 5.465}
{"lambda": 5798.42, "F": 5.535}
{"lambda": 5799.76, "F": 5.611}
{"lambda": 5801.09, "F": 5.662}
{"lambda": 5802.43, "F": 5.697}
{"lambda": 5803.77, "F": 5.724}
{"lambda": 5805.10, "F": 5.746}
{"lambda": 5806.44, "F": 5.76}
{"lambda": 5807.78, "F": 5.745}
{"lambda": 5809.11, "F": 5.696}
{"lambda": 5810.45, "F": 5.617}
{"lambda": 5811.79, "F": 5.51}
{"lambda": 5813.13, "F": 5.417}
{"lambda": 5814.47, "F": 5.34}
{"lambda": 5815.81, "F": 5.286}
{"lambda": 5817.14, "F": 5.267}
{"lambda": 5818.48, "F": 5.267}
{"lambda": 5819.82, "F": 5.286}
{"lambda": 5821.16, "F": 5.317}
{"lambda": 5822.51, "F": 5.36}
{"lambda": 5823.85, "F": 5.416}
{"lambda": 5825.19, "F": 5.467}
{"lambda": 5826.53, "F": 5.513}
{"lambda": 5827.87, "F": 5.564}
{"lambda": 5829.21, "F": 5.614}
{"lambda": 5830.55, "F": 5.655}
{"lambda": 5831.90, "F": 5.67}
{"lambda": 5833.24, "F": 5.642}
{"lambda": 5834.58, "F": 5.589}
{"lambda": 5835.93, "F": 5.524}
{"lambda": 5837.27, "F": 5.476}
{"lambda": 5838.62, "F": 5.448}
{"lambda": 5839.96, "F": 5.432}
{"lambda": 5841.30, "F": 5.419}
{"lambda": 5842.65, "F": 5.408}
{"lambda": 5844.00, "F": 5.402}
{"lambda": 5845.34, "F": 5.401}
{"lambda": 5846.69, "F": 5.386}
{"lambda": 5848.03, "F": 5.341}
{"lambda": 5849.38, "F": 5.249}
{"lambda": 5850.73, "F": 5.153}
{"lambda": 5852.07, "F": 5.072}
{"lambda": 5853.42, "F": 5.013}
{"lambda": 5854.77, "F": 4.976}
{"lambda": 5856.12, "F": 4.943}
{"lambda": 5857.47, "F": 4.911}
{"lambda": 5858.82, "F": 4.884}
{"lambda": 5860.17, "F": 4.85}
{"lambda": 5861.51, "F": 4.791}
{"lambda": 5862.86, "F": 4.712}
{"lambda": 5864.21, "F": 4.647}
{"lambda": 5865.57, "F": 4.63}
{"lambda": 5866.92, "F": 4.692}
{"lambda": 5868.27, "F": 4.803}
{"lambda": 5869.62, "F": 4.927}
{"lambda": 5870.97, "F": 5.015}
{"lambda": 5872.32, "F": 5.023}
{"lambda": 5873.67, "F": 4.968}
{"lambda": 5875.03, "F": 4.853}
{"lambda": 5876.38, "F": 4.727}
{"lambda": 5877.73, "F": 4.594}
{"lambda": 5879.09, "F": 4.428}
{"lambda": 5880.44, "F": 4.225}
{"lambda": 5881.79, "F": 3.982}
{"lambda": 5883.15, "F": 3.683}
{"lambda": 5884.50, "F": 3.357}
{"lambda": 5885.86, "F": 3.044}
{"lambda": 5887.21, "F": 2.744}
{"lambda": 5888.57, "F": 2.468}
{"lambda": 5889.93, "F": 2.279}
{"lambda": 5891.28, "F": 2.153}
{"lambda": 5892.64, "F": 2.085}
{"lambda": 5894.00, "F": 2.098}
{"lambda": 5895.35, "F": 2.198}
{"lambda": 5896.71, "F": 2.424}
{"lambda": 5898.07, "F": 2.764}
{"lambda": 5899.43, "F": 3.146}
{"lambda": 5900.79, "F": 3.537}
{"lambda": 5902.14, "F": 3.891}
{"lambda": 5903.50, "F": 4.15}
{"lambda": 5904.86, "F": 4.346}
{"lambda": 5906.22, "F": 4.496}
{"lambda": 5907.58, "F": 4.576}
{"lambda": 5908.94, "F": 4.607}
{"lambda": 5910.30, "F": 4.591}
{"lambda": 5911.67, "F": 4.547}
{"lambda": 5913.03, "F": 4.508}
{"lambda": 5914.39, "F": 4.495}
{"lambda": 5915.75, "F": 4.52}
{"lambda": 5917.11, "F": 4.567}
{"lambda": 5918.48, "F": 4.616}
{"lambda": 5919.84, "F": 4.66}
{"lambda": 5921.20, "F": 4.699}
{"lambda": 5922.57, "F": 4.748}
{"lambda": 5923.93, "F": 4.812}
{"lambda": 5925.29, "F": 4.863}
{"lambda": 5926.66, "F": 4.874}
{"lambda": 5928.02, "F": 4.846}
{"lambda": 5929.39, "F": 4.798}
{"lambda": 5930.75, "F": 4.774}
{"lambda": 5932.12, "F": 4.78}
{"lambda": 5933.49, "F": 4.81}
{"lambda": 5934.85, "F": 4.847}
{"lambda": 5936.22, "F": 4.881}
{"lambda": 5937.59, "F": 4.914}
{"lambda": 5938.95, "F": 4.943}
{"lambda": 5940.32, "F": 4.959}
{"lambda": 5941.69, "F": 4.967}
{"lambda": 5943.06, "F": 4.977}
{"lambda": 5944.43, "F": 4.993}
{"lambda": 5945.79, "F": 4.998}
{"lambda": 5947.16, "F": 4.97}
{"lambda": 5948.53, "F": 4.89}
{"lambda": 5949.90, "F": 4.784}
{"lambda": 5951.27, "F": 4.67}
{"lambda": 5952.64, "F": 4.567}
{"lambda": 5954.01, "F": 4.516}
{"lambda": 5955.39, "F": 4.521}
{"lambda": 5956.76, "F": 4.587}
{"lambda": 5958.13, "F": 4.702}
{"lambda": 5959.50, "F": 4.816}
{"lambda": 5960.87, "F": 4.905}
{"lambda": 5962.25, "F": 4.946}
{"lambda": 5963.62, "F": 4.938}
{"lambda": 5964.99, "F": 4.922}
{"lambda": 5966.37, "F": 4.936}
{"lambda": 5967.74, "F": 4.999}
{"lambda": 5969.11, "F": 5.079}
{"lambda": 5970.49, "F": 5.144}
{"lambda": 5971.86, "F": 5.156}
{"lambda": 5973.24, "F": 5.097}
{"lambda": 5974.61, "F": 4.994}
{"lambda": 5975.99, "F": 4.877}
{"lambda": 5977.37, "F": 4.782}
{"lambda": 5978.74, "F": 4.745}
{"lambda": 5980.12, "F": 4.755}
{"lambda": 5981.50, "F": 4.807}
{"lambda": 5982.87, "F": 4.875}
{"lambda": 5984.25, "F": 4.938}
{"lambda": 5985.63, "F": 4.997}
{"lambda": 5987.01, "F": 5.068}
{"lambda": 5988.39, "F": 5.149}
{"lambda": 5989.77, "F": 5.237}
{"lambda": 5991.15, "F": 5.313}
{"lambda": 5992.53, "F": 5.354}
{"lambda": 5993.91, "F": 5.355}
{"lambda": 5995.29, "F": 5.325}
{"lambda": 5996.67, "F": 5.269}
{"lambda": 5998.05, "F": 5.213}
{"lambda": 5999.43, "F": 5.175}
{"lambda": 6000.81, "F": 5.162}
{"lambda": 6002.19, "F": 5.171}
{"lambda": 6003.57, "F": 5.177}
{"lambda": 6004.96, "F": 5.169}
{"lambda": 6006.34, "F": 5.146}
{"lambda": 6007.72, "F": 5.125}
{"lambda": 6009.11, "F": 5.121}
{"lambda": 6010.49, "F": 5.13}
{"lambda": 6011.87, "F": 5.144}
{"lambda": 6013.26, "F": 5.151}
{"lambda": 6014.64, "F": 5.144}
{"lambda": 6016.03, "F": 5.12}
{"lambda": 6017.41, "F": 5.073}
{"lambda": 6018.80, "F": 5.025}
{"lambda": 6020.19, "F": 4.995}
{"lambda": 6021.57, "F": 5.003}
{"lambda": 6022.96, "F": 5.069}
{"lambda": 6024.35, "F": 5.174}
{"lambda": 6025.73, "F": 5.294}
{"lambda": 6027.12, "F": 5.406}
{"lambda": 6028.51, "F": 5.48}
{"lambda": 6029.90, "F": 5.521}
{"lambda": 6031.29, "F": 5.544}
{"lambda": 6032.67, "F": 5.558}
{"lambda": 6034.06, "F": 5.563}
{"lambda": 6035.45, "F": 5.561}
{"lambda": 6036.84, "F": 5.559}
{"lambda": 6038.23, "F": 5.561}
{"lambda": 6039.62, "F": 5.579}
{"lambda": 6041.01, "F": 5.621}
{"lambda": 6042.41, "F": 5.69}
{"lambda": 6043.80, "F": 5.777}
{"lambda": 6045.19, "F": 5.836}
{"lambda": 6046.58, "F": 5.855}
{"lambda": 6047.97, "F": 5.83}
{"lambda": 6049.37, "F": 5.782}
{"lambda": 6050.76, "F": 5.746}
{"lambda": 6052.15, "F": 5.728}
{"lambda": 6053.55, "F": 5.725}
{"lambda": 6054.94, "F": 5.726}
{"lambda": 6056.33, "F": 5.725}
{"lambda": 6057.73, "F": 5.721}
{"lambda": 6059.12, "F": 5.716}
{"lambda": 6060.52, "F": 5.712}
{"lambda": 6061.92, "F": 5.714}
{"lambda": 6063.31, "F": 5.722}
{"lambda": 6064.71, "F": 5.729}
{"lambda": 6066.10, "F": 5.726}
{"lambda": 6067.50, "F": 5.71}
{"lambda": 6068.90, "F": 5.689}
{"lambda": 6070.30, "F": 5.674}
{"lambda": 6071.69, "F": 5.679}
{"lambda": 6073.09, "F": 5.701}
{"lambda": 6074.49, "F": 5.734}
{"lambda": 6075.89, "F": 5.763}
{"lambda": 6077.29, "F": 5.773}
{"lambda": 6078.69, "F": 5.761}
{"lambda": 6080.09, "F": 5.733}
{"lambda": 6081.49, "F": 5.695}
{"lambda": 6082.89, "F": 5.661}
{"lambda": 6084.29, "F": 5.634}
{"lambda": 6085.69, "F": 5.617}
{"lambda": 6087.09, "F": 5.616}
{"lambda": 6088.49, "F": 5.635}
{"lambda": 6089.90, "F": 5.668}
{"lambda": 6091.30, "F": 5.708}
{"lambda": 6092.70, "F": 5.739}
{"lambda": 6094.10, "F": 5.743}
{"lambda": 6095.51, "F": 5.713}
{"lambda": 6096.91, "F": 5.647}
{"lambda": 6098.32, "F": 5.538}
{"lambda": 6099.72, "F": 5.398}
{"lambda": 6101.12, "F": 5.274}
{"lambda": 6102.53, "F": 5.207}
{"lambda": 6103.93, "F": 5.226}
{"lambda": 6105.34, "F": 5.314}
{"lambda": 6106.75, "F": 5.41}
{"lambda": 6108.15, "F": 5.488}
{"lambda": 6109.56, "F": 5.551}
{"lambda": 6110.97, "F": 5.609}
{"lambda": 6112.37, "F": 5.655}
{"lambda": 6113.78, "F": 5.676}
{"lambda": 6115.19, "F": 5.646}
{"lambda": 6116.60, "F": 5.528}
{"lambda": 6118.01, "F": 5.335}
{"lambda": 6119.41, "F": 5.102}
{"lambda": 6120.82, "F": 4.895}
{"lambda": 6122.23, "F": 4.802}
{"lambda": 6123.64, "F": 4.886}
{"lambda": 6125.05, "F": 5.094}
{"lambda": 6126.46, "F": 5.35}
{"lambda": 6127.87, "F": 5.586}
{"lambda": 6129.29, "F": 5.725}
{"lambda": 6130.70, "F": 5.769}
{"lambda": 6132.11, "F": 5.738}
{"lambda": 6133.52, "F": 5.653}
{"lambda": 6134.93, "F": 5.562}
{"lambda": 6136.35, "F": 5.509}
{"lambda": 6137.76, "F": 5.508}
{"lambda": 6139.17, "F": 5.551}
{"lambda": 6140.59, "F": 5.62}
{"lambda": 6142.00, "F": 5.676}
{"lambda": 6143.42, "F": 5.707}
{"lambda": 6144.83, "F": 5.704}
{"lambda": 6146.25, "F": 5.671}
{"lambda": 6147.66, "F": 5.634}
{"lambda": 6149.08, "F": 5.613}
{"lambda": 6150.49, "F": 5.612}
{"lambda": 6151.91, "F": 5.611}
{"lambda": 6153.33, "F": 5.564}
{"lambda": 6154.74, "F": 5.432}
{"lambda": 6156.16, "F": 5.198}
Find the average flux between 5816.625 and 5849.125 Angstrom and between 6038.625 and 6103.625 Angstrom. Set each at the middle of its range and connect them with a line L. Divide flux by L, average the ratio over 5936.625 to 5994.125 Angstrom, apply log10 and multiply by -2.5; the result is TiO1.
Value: 0.13 mag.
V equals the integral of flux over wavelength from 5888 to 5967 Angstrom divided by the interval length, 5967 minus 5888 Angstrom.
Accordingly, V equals 4.35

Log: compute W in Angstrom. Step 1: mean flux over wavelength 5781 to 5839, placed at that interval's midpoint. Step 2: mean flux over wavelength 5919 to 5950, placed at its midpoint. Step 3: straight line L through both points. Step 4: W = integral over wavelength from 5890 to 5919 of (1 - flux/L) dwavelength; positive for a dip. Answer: 7.5 Angstrom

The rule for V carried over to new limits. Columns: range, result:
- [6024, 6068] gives 5.65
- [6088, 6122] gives 5.48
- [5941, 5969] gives 4.84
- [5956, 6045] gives 5.16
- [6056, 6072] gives 5.71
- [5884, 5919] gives 3.54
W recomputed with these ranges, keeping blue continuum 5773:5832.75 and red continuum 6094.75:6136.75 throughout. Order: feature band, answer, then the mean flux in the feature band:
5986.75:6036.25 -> 1.61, 5.24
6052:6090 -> -1.97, 5.7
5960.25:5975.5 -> 1.12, 5.01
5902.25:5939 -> 5.04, 4.66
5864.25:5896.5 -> 9.67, 3.78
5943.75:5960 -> 1.97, 4.75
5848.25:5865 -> 1.40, 4.94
